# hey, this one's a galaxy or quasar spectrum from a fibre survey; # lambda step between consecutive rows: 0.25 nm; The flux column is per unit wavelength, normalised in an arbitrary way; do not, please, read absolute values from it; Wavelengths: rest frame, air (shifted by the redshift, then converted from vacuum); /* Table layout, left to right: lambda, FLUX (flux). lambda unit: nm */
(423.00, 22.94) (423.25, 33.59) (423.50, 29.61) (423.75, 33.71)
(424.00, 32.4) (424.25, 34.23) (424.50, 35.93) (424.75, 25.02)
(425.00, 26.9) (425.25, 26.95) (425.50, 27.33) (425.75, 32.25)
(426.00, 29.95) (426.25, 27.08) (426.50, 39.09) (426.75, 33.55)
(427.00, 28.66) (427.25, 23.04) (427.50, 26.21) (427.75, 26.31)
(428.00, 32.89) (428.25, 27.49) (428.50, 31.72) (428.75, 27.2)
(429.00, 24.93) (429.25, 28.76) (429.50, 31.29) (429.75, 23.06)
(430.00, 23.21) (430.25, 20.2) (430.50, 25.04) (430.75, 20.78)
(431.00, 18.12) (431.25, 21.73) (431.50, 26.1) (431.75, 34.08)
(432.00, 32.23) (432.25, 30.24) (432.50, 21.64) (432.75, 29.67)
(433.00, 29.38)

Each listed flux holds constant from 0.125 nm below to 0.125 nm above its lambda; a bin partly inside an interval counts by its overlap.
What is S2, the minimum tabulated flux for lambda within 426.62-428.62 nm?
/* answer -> 23.04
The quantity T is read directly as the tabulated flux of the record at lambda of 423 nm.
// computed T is 22.94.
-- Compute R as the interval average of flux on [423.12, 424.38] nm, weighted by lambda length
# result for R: 32.7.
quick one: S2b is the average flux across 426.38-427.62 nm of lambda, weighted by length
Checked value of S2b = 30.1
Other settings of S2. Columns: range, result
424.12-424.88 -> 25.02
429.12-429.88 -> 23.06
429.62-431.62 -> 18.12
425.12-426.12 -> 26.95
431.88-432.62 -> 21.64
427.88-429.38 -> 24.93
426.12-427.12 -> 27.08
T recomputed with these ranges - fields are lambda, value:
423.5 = 29.61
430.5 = 25.04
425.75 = 32.25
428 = 32.89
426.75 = 33.55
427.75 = 26.31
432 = 32.23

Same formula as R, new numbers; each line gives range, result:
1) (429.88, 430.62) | 22.8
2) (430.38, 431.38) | 21.4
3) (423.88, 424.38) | 33.4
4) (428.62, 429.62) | 28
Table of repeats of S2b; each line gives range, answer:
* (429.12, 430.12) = 26.6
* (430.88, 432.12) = 26.5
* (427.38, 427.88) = 26.3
